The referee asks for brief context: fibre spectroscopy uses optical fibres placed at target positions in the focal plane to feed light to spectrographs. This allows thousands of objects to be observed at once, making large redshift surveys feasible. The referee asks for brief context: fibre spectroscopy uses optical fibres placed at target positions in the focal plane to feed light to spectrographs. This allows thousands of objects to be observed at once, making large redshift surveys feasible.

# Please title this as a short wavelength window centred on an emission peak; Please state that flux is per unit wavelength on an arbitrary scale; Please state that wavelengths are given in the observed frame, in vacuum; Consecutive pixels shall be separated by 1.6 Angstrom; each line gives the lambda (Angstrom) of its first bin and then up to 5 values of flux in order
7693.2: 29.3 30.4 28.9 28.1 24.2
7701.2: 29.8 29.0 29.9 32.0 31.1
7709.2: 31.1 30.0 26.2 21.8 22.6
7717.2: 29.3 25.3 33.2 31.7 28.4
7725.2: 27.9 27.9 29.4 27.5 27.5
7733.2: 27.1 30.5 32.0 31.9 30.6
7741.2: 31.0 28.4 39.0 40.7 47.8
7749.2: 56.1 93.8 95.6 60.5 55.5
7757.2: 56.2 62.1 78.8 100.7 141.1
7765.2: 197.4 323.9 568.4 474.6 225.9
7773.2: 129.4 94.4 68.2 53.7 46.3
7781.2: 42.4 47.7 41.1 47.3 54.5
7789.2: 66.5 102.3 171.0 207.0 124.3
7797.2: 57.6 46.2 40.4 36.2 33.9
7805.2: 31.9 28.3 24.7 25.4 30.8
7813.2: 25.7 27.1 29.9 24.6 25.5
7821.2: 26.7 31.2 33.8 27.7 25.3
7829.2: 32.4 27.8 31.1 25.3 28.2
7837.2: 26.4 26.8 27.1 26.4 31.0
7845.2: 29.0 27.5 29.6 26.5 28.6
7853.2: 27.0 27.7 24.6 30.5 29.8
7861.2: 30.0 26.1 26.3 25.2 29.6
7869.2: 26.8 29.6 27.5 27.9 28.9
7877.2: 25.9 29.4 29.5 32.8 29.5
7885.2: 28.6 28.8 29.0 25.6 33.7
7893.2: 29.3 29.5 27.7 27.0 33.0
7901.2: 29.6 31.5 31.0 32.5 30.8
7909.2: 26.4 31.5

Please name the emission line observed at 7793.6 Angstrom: [N II] 6583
